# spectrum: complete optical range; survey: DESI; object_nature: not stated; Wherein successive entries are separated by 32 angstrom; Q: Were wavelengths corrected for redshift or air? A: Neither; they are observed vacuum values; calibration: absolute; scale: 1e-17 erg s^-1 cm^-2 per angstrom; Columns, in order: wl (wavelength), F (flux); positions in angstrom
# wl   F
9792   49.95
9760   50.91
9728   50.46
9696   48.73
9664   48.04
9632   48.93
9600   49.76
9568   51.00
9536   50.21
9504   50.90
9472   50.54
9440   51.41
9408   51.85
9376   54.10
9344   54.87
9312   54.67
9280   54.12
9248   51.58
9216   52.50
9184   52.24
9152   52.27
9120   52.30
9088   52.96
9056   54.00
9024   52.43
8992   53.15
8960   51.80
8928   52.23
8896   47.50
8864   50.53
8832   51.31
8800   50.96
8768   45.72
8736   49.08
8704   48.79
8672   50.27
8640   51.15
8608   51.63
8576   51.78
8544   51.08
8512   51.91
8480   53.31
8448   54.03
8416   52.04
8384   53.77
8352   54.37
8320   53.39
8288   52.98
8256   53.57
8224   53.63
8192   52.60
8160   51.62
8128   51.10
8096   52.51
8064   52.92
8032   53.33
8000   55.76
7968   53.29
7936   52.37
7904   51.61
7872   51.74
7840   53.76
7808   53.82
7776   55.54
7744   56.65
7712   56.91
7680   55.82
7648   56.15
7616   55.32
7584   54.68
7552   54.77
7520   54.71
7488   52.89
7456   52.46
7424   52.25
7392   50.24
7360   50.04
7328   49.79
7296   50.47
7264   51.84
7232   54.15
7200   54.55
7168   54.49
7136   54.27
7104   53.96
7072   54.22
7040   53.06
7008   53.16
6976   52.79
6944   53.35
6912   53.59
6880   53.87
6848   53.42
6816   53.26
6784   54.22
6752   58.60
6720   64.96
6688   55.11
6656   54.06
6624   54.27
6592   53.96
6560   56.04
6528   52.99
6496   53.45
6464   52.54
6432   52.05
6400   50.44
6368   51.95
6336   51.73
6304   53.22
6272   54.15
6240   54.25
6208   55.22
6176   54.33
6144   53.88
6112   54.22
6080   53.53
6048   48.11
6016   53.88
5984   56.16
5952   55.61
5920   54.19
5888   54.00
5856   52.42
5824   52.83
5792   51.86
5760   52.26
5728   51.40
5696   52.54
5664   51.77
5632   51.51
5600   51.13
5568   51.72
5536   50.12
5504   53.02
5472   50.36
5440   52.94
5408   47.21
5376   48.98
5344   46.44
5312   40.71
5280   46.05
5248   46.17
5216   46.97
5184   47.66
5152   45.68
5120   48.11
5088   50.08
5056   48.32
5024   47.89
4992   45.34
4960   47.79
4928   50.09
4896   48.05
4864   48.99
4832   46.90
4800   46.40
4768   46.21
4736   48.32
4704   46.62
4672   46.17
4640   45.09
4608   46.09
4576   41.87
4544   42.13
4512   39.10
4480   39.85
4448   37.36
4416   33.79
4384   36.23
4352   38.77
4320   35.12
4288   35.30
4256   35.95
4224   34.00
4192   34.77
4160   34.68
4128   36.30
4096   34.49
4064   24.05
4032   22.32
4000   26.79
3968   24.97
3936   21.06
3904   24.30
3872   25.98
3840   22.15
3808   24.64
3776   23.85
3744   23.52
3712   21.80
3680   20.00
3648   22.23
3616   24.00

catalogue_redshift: 0.03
